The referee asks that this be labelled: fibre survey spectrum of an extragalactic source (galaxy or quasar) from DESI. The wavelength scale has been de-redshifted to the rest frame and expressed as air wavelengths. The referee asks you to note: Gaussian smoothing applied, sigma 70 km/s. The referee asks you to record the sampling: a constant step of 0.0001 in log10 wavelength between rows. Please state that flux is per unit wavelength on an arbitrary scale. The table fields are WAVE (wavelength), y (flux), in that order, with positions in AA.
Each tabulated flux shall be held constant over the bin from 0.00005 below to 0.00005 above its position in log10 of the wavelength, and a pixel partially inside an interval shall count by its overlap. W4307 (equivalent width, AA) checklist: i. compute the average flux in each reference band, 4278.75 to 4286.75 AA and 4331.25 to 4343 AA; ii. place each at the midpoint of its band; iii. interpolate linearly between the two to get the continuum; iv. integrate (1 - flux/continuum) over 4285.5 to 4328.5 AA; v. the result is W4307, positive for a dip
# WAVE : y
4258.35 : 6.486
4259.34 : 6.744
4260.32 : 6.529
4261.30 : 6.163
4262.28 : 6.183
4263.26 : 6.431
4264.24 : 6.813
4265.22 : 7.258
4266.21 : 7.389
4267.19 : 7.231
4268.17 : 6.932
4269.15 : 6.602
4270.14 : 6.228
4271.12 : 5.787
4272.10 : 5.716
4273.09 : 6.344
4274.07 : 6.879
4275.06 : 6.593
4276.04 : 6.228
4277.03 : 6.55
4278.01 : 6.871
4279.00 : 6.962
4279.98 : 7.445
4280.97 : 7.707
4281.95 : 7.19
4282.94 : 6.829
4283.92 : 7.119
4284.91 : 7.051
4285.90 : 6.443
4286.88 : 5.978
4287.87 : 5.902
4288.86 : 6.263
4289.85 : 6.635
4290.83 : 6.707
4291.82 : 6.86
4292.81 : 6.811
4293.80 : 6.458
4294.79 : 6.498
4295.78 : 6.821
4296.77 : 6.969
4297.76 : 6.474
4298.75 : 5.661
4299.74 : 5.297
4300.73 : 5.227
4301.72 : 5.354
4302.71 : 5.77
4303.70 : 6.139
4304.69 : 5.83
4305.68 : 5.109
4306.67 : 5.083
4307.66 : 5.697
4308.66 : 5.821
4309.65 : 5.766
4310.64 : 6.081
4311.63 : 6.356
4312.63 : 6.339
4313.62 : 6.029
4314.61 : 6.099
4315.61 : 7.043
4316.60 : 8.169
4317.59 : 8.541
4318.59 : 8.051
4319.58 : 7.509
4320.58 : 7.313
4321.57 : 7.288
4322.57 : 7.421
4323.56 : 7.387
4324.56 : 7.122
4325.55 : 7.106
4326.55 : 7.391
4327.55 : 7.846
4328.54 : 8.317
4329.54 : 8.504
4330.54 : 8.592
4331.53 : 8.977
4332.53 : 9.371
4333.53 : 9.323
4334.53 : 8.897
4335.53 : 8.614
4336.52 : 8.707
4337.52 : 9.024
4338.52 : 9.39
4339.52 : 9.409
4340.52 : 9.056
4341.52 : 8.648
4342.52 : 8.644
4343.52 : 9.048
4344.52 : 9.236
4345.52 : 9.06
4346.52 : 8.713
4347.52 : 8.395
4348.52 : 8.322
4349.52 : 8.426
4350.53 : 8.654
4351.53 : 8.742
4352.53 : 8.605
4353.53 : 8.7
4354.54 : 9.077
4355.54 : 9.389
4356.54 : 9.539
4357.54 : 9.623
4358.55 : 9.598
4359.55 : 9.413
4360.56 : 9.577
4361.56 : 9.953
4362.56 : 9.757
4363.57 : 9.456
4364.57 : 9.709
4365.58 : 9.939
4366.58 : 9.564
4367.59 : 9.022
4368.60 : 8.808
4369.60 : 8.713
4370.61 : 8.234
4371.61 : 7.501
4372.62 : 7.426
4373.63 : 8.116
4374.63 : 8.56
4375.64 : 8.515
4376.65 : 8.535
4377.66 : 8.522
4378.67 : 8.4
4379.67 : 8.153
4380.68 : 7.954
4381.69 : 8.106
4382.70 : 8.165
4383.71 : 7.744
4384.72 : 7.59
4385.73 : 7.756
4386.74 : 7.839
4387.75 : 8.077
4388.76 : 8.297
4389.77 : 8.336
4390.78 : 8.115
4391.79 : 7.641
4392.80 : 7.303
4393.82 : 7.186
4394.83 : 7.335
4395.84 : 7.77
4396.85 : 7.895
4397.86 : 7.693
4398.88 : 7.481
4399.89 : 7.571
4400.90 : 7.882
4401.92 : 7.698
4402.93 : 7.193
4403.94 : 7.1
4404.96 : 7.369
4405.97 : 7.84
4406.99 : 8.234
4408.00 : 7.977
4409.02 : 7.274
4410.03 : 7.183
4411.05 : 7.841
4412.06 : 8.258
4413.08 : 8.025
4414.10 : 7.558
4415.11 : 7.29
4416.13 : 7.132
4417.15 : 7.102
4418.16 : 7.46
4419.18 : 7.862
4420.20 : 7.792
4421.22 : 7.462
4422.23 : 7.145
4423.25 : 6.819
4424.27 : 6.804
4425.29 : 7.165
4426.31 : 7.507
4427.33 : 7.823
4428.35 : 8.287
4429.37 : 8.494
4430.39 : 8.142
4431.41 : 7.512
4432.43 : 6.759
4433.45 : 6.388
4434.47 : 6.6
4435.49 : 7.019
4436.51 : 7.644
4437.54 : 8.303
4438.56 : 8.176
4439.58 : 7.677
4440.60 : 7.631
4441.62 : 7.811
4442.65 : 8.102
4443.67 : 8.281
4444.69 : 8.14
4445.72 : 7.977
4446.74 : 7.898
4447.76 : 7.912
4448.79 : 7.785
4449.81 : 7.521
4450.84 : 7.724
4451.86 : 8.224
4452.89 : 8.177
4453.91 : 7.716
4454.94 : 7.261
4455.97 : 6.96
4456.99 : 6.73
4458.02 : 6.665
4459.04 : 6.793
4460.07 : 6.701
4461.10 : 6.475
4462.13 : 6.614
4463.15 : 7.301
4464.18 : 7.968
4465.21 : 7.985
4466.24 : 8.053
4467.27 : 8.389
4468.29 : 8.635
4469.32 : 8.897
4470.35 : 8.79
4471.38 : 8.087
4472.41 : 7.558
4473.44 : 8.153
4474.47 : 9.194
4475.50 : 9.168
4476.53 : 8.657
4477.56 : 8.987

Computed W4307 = 7.5 AA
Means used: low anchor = 7.05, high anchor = 9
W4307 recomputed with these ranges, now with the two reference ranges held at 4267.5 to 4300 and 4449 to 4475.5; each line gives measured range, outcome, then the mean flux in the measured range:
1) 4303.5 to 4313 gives 1.32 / 5.8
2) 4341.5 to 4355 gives -3.35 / 8.73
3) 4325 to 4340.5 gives -3.91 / 8.64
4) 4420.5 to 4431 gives -0.10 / 7.57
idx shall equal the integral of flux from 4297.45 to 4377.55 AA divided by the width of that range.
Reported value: 8.01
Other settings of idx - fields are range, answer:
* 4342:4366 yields 9.15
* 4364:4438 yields 7.83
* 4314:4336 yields 7.94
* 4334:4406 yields 8.48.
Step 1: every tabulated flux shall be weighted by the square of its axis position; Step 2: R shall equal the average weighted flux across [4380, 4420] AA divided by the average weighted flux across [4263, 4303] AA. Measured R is 1.2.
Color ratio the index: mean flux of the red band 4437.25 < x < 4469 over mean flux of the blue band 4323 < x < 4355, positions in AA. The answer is 0.9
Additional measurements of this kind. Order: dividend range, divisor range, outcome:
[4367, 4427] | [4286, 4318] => 1.25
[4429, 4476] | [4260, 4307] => 1.20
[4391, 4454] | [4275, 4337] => 1.10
